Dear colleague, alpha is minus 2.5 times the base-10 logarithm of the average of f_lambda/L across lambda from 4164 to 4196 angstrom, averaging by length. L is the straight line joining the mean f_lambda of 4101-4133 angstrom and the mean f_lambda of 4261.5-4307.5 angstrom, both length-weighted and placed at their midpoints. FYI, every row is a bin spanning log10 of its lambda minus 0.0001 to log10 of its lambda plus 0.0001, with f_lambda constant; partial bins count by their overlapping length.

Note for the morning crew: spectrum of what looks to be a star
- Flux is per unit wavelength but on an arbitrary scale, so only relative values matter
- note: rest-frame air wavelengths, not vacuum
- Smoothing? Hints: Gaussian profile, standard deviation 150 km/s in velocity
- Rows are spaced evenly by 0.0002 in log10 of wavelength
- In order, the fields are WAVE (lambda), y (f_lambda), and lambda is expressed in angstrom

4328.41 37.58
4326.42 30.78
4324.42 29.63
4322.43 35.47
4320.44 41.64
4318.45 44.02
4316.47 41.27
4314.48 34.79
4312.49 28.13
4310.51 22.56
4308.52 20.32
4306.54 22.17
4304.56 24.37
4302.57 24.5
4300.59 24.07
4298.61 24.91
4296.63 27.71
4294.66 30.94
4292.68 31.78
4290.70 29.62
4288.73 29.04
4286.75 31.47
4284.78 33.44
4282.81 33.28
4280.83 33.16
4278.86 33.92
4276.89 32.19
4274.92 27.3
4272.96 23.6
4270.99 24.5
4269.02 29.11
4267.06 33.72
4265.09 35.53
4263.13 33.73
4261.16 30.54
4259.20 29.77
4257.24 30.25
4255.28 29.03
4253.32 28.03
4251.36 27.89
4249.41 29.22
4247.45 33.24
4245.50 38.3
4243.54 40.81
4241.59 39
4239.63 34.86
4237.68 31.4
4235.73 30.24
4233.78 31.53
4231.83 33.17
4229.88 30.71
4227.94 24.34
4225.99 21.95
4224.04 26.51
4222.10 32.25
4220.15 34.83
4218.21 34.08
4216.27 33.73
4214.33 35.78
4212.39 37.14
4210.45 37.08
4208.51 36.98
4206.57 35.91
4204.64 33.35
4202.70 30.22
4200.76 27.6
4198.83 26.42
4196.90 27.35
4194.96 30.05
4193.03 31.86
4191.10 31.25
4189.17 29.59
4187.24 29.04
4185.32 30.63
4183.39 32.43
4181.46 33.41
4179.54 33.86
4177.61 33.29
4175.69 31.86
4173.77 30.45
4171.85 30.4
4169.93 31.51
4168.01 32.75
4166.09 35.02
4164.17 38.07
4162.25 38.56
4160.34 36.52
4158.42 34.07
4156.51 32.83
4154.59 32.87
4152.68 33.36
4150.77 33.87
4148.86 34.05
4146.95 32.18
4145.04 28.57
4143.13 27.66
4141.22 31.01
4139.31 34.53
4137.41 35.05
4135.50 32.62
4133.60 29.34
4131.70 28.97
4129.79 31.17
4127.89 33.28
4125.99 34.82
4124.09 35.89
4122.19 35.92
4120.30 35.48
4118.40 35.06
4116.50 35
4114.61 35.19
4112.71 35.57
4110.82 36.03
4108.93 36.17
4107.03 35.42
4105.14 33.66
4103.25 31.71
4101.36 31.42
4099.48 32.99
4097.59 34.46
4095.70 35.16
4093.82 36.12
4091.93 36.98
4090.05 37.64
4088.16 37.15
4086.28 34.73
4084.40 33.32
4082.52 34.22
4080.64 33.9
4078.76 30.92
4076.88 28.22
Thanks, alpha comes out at 0.014 mag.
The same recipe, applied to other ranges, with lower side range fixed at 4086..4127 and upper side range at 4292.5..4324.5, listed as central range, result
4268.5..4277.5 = 0.141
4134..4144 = 0.073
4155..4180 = -0.007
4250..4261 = 0.076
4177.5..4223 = 0.009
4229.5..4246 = -0.091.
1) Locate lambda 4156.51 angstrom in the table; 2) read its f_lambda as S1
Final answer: 32.83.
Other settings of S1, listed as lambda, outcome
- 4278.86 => 33.92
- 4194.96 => 30.05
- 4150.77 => 33.87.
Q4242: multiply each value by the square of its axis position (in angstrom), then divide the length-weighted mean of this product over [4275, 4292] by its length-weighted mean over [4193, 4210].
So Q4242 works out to 1.1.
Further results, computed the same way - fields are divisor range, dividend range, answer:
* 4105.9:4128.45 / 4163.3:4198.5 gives 0.93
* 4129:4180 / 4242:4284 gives 1.01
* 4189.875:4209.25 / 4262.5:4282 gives 1.02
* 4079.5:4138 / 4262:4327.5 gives 0.97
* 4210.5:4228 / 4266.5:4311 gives 0.91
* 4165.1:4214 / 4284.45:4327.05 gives 0.99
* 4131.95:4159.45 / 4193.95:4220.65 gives 1.05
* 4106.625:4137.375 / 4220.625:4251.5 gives 0.98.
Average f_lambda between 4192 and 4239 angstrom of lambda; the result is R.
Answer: 31.5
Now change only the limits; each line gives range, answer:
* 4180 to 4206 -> 30.4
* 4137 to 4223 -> 32.7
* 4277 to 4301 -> 30.5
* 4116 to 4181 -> 33.2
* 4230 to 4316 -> 30.2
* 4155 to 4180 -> 33.8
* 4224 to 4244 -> 31.3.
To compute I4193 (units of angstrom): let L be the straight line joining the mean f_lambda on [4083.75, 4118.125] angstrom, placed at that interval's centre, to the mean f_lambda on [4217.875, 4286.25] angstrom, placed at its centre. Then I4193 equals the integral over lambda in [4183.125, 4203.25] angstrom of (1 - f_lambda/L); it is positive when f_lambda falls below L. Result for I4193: 1.9 angstrom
